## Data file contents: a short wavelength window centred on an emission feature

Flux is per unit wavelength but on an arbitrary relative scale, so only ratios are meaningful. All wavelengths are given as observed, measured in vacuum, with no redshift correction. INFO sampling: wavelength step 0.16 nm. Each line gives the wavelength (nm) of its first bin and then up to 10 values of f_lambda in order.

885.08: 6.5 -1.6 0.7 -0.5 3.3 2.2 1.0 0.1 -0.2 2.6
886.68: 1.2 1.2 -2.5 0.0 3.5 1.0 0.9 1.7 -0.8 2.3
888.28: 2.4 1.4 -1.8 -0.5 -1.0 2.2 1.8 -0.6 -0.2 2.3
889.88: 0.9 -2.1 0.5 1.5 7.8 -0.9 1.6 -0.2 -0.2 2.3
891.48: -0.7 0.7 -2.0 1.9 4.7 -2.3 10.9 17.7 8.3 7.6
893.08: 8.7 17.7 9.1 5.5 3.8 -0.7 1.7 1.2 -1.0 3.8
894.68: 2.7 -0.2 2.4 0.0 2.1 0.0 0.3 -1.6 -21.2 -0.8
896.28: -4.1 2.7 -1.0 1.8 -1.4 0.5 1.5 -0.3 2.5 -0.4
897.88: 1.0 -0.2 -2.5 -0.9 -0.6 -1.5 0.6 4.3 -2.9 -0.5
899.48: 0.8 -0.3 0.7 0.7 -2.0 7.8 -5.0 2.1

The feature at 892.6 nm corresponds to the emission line [O II] 3727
